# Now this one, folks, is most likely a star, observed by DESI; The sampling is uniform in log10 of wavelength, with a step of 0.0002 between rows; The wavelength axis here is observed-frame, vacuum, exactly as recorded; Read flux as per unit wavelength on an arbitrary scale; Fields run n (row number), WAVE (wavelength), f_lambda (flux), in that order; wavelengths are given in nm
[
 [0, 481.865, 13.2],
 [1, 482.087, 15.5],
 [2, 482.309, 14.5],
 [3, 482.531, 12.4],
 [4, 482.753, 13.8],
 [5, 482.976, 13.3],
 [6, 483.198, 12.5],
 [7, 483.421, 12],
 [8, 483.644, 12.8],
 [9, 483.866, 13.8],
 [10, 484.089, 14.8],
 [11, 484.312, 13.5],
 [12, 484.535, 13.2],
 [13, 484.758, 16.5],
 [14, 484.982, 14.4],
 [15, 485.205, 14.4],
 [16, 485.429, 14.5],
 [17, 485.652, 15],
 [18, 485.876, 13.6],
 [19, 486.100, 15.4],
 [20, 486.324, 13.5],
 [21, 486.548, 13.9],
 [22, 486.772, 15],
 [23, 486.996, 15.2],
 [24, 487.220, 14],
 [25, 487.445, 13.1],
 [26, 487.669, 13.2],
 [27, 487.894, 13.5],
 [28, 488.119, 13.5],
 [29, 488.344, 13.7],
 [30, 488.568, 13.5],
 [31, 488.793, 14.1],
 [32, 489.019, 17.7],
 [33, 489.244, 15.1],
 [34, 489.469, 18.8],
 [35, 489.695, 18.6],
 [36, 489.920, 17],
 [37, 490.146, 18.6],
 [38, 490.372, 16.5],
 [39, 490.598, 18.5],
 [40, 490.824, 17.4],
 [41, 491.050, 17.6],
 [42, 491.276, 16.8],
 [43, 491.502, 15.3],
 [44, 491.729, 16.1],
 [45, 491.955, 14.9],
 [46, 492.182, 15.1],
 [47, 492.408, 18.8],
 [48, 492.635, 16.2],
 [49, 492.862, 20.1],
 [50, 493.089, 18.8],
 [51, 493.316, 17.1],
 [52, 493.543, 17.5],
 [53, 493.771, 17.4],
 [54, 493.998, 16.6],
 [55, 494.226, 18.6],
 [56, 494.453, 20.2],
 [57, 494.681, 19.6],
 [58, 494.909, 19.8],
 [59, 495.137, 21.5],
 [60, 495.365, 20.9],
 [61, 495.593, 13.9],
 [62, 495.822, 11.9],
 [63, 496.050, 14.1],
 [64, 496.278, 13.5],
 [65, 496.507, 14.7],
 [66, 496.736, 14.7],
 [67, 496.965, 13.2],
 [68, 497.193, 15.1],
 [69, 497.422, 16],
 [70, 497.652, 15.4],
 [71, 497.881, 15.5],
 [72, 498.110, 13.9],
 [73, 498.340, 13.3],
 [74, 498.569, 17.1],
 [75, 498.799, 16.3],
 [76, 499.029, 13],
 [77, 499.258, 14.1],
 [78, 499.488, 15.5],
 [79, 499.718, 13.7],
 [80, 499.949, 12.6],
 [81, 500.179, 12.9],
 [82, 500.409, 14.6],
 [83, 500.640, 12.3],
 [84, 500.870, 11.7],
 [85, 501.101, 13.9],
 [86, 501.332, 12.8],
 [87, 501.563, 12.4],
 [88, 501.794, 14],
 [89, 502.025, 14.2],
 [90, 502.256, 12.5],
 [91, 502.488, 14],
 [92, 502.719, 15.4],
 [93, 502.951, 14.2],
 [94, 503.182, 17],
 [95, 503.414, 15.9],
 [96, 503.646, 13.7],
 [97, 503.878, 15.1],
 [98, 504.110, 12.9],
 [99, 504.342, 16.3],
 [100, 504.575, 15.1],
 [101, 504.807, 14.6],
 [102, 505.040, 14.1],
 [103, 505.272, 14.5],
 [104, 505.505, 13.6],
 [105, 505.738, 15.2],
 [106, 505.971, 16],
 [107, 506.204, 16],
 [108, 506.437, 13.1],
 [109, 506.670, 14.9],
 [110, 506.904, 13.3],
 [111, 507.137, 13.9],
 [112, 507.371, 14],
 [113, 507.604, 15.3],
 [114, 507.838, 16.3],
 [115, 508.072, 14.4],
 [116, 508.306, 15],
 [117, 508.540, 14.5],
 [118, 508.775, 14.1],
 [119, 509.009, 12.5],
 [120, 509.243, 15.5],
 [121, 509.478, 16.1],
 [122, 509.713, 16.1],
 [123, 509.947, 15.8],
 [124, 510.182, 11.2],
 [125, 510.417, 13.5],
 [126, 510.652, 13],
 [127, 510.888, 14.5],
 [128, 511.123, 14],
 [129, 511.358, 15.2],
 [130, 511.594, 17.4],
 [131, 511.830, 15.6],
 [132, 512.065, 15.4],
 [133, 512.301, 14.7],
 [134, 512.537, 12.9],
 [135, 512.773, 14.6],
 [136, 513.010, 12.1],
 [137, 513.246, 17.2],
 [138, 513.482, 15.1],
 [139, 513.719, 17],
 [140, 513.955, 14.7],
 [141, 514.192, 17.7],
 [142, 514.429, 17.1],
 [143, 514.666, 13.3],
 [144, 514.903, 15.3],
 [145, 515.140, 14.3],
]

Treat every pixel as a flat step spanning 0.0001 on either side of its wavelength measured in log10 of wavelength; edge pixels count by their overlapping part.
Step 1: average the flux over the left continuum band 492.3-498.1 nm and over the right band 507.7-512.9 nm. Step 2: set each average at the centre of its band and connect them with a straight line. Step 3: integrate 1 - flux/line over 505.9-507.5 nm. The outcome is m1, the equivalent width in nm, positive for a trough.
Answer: 0.08 nm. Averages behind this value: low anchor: 16.8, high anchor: 14.6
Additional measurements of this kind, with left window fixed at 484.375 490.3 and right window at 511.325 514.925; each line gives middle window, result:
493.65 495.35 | -0.47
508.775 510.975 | 0.15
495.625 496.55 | 0.10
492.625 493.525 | -0.19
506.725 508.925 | 0.11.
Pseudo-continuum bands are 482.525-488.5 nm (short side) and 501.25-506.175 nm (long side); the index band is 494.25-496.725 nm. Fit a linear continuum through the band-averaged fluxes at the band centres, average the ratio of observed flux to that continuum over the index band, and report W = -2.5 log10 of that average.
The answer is -0.19 mag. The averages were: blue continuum 13.9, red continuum 14.5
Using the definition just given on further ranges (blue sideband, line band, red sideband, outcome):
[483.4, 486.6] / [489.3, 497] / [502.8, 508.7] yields -0.19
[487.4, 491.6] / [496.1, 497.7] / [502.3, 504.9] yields 0.06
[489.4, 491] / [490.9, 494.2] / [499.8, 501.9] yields -0.02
